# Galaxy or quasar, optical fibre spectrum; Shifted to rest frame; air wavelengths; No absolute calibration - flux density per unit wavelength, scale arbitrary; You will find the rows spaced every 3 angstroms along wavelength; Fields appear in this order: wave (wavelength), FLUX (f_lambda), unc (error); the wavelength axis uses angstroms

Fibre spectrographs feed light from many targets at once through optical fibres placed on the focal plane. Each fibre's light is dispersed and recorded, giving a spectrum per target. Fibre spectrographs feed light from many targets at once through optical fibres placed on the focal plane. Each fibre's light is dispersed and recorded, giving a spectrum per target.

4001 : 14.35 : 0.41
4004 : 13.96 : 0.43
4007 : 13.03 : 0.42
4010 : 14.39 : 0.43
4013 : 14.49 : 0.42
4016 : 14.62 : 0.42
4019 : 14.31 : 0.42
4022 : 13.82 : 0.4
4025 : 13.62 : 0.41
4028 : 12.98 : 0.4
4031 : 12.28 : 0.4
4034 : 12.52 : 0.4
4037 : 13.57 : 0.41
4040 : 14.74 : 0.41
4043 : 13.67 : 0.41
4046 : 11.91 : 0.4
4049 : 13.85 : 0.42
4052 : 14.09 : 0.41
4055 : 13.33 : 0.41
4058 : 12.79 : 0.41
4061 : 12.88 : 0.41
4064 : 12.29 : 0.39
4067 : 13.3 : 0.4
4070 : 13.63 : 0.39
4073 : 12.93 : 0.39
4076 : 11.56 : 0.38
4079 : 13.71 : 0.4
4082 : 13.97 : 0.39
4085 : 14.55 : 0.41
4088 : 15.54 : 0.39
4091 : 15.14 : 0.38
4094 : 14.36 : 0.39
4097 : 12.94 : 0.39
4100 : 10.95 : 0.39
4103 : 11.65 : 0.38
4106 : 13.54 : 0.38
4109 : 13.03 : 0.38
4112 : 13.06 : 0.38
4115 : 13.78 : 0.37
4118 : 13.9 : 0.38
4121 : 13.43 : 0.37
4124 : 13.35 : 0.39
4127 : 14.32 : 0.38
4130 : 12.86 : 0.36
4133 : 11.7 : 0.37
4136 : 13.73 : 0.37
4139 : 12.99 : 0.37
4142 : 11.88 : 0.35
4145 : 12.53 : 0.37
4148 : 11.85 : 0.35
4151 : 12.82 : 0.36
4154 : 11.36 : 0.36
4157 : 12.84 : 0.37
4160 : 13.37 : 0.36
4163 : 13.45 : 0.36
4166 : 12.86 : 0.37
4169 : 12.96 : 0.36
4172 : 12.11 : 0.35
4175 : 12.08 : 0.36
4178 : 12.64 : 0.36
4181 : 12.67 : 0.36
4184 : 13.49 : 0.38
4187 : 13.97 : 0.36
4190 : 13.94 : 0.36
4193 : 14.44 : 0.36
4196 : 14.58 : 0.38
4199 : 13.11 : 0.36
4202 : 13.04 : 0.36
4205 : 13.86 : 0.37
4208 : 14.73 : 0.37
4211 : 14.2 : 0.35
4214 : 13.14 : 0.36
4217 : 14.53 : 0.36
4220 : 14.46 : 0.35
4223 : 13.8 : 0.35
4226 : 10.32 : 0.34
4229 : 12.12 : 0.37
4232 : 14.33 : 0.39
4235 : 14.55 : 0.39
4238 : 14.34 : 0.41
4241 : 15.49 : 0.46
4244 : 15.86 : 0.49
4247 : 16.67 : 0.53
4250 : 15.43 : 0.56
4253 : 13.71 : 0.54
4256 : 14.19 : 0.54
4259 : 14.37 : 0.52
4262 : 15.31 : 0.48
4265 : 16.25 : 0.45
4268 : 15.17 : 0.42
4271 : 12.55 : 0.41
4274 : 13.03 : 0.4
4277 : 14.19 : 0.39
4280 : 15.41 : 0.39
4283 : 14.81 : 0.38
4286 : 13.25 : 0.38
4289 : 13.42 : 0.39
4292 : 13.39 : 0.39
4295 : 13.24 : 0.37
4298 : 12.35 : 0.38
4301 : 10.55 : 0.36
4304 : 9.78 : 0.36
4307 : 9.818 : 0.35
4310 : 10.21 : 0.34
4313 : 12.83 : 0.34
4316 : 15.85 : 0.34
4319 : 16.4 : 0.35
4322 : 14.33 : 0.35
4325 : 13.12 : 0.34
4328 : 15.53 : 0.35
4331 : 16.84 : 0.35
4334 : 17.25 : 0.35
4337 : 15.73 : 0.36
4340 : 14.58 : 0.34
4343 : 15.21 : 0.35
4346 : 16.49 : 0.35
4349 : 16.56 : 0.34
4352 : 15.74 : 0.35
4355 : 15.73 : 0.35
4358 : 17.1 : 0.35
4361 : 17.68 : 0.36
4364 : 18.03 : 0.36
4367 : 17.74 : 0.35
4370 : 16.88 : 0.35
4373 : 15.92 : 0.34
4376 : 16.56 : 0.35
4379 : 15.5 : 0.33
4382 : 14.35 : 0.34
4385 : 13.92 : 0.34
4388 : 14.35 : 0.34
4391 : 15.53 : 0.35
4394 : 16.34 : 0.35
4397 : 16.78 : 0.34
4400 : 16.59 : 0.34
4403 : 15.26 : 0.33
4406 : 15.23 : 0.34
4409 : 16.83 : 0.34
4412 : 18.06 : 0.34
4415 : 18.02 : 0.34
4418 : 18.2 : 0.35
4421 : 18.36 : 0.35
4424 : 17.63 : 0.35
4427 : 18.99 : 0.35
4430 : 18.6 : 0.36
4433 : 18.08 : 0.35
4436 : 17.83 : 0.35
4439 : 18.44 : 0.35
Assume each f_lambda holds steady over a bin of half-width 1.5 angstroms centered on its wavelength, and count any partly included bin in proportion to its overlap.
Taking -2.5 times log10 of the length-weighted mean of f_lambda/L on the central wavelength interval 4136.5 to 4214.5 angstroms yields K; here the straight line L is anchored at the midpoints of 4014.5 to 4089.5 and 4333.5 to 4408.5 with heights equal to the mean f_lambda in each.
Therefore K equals 0.11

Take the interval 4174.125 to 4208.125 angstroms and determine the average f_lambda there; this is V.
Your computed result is 13.5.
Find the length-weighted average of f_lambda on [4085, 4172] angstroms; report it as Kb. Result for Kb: 13.1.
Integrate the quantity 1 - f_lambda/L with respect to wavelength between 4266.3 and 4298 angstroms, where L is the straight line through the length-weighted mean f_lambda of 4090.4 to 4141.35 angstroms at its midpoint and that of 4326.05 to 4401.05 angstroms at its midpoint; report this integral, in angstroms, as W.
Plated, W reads 2.8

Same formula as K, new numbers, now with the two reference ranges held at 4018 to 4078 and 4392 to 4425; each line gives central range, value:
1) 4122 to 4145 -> 0.092 mag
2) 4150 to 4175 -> 0.138 mag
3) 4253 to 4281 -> 0.077 mag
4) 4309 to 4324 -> 0.145 mag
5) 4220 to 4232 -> 0.189 mag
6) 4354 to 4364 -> -0.039 mag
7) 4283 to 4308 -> 0.281 mag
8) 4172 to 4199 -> 0.099 mag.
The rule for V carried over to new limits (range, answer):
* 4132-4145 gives 12.6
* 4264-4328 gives 13.4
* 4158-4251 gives 13.7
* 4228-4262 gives 14.7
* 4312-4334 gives 15.2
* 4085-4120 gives 13.5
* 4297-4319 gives 11.9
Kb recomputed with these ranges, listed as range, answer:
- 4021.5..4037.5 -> 13.1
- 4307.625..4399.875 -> 15.6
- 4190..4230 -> 13.6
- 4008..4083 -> 13.4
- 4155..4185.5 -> 12.8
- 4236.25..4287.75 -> 14.7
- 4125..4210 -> 13.1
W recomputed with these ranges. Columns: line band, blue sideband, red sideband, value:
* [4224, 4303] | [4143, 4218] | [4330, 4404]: 2.7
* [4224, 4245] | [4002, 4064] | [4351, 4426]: 1.9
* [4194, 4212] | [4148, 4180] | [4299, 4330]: -1.8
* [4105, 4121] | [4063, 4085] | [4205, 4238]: -0.2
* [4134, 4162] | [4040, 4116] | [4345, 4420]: 2.9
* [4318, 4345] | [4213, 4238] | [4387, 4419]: -0.3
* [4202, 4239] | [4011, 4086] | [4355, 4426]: 3.3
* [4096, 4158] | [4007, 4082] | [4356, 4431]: 6.1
